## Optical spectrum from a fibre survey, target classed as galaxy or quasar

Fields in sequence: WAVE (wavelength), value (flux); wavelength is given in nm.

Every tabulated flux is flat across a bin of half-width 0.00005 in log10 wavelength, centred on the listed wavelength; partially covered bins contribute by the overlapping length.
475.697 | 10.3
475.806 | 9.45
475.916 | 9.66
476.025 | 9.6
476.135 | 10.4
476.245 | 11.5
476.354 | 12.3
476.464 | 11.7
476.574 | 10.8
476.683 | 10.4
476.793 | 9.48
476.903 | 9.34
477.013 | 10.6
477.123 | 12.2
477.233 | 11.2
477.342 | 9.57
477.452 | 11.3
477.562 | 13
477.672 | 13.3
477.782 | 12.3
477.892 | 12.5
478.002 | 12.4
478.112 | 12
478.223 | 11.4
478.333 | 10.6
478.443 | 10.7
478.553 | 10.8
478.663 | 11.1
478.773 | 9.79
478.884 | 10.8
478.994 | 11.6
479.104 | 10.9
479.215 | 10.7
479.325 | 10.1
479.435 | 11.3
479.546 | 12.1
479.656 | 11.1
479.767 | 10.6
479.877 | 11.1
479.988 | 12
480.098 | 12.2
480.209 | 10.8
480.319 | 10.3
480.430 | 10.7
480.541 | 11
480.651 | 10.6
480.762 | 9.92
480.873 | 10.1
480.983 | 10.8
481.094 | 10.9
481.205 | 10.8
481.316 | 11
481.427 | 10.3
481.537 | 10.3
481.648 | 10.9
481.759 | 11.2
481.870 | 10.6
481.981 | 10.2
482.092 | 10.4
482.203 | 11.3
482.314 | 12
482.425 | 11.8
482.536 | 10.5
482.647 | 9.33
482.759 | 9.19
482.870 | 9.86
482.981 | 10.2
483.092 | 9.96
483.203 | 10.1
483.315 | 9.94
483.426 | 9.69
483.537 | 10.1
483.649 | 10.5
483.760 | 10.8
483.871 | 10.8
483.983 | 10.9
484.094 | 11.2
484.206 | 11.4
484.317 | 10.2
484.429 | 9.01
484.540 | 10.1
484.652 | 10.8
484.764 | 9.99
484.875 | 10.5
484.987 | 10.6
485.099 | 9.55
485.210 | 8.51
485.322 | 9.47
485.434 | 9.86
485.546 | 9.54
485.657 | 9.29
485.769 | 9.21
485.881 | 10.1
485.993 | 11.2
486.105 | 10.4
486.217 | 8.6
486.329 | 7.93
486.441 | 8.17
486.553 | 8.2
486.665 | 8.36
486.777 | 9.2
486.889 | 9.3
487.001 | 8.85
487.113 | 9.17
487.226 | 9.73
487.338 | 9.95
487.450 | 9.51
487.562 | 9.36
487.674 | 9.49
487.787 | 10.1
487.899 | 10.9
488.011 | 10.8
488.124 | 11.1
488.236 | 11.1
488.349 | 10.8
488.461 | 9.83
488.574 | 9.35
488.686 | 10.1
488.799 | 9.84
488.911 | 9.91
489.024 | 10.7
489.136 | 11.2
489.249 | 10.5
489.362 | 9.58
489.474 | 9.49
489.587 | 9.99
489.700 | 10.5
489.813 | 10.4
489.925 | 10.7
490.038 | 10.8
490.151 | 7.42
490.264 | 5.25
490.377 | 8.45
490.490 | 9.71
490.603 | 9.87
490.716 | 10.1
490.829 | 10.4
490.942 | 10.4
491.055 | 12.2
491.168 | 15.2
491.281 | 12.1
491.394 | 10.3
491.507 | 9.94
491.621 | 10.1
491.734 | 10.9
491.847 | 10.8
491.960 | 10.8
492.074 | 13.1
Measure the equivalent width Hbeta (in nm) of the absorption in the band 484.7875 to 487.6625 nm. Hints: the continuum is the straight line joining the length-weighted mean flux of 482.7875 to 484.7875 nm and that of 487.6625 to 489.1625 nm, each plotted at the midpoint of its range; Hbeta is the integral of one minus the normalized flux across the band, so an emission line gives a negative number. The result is 0.26 nm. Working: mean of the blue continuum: 10.3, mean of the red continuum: 10.4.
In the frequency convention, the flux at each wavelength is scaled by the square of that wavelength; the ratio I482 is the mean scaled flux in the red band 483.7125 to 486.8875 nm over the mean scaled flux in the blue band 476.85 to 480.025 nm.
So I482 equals 0.89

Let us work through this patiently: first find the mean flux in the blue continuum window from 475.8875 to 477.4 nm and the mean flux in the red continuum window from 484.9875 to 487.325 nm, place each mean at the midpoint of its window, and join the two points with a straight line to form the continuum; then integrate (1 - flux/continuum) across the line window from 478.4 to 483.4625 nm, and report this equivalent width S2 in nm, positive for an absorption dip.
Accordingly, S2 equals -0.33 nm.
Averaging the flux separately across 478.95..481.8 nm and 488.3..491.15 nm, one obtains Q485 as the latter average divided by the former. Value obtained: 0.9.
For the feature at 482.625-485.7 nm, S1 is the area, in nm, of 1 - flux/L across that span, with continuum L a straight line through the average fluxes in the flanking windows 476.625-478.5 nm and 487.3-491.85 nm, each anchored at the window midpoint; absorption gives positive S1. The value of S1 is 0.19 nm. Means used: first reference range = 11.3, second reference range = 10.2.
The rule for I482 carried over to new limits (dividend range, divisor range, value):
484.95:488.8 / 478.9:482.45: 0.91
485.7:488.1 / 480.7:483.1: 0.92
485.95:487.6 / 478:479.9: 0.86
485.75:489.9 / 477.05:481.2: 0.91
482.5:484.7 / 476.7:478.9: 0.93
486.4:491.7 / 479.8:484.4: 0.97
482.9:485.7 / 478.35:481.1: 0.95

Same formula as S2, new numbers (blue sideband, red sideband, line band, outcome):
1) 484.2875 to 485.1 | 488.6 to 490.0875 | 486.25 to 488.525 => 0.14 nm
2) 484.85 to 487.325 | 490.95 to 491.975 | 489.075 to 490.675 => 0.18 nm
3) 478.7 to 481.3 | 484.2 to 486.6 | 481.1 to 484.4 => -0.09 nm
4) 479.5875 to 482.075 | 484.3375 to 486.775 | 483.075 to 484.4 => -0.06 nm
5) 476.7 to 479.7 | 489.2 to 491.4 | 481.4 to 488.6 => 0.40 nm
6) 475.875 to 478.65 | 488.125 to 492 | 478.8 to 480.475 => -0.01 nm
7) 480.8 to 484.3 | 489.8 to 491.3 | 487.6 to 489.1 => -0.01 nm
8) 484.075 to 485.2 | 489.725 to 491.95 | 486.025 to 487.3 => 0.16 nm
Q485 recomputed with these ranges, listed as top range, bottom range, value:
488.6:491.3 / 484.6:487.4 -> 1.08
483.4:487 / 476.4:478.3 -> 0.86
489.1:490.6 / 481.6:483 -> 0.90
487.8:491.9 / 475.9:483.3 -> 0.95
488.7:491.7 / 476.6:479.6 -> 0.91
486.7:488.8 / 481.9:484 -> 0.95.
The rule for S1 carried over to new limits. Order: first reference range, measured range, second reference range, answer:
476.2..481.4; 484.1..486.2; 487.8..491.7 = 0.124 nm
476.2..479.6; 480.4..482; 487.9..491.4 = 0.047 nm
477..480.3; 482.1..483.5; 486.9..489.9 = 0.063 nm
